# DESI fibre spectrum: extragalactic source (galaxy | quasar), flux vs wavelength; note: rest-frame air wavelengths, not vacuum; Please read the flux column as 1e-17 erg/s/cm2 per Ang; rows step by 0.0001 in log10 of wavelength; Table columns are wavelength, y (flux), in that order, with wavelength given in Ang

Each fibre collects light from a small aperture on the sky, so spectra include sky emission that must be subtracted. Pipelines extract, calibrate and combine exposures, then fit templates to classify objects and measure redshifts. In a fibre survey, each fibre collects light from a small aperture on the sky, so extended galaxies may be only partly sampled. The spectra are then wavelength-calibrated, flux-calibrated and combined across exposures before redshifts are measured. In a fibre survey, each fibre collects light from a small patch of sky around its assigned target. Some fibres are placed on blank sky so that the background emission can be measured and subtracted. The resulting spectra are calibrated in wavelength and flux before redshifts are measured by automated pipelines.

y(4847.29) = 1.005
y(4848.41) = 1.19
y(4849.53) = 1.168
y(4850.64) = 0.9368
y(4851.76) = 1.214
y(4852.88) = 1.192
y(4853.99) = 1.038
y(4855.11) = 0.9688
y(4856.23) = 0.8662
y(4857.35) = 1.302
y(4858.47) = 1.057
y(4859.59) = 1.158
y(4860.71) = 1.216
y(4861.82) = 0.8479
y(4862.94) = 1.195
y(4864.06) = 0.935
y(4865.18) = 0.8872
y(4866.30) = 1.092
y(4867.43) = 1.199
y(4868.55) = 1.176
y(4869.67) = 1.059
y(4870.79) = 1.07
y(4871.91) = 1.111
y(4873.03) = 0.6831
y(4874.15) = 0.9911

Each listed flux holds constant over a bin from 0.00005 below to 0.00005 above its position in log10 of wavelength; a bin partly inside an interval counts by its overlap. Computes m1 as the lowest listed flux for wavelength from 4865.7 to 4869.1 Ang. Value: 1.092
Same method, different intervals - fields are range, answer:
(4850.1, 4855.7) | 0.9368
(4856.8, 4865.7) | 0.8479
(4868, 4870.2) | 1.059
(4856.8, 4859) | 1.057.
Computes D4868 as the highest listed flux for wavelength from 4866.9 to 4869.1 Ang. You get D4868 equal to 1.199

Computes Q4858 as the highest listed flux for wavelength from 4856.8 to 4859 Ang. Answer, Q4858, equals 1.302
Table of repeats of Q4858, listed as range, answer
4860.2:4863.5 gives 1.216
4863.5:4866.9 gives 1.092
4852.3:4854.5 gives 1.192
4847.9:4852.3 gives 1.214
